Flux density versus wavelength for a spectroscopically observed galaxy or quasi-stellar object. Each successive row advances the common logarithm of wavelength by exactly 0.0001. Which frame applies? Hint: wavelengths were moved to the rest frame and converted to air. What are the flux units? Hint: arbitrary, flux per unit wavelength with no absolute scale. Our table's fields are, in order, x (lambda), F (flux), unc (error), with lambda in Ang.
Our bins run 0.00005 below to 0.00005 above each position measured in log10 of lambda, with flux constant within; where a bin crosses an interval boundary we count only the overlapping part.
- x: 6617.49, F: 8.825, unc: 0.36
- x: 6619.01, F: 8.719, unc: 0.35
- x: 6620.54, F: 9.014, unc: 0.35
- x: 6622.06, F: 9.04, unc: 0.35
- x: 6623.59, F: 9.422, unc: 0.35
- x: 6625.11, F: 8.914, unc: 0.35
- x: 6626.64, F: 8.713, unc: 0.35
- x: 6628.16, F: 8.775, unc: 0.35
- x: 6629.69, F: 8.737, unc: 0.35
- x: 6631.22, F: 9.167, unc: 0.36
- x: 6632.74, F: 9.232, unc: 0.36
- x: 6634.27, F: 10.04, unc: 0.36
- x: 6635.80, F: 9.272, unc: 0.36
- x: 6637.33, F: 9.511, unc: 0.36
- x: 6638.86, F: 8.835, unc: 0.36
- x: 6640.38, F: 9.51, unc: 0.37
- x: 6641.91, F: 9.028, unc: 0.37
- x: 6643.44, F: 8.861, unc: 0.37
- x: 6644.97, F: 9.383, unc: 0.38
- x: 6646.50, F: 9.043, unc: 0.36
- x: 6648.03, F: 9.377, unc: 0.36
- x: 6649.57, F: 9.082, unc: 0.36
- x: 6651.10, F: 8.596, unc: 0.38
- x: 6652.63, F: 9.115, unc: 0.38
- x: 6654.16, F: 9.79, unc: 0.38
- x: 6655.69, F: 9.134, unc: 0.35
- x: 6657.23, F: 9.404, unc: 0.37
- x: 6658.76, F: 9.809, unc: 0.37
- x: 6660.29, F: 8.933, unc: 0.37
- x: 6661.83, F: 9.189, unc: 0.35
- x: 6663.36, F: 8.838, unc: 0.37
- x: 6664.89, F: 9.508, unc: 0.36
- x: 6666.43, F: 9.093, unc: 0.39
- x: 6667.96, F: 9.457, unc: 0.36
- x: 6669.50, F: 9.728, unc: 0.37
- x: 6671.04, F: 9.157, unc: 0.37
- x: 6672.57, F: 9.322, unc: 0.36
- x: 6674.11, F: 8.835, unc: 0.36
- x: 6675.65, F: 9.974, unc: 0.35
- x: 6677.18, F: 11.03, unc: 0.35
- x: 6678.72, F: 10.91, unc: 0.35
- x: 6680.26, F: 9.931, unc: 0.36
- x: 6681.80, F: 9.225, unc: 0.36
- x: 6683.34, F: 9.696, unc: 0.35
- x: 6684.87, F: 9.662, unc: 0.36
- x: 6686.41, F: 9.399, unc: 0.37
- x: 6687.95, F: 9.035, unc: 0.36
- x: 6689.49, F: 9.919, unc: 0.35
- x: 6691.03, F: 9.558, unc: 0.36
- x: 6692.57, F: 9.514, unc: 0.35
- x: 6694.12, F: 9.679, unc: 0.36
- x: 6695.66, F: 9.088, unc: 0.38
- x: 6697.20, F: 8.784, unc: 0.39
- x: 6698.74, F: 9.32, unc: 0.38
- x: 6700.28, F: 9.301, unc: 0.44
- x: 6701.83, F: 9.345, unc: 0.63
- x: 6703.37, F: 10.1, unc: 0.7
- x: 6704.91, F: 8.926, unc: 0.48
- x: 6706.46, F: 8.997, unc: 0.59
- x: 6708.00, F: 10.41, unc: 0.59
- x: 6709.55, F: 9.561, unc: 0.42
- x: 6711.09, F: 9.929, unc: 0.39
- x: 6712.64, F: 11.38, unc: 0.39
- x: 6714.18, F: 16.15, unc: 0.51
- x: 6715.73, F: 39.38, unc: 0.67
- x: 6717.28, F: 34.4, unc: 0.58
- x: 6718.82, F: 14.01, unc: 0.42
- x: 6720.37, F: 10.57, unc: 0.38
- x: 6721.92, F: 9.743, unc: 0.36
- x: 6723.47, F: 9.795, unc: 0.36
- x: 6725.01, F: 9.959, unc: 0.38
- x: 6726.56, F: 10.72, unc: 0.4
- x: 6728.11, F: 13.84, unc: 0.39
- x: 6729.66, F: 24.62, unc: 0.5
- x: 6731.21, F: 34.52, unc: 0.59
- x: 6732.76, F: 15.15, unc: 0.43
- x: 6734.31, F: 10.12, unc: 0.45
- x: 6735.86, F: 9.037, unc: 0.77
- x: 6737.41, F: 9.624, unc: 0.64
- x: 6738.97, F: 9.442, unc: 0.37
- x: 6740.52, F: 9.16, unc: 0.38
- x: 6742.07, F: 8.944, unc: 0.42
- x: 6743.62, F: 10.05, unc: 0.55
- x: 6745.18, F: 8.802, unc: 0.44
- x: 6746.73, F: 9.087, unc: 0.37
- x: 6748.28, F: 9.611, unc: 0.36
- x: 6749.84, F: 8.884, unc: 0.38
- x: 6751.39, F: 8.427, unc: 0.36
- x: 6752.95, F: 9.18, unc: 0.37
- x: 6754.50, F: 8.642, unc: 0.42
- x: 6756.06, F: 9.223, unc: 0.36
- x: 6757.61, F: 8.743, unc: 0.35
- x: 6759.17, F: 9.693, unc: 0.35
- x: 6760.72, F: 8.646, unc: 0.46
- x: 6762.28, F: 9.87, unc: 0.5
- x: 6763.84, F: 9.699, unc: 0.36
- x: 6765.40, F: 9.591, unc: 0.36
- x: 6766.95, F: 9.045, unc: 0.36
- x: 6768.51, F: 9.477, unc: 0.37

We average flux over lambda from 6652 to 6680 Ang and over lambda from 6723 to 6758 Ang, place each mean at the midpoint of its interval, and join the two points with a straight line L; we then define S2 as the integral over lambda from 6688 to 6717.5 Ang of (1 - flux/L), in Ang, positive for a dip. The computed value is -4.8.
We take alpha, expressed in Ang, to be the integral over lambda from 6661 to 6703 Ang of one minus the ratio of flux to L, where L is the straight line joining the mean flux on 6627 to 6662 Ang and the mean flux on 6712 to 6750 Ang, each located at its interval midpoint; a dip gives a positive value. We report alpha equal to 7.0 Ang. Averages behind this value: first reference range 9.2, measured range 9.5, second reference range 14.4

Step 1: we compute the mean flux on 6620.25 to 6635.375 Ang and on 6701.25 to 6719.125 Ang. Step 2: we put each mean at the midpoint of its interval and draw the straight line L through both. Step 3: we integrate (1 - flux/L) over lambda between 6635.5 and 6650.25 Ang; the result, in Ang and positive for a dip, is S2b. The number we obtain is 1.5 Ang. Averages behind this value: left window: 9.11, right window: 15.3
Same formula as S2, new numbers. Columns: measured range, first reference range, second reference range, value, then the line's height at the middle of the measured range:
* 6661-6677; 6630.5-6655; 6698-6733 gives 2.7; 11.2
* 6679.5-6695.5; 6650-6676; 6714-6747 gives 2.5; 11.3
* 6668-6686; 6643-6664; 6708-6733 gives 3.2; 11.9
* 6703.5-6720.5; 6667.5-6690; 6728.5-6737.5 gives -1.2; 14.5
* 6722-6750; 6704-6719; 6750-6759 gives -0.2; 12.1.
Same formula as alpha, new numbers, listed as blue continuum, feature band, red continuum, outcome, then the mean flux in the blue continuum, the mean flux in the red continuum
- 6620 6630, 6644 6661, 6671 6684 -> 0.3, 8.96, 9.82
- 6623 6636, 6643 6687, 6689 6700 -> -0.8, 9.13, 9.39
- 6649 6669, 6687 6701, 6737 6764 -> -0.2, 9.24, 9.19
